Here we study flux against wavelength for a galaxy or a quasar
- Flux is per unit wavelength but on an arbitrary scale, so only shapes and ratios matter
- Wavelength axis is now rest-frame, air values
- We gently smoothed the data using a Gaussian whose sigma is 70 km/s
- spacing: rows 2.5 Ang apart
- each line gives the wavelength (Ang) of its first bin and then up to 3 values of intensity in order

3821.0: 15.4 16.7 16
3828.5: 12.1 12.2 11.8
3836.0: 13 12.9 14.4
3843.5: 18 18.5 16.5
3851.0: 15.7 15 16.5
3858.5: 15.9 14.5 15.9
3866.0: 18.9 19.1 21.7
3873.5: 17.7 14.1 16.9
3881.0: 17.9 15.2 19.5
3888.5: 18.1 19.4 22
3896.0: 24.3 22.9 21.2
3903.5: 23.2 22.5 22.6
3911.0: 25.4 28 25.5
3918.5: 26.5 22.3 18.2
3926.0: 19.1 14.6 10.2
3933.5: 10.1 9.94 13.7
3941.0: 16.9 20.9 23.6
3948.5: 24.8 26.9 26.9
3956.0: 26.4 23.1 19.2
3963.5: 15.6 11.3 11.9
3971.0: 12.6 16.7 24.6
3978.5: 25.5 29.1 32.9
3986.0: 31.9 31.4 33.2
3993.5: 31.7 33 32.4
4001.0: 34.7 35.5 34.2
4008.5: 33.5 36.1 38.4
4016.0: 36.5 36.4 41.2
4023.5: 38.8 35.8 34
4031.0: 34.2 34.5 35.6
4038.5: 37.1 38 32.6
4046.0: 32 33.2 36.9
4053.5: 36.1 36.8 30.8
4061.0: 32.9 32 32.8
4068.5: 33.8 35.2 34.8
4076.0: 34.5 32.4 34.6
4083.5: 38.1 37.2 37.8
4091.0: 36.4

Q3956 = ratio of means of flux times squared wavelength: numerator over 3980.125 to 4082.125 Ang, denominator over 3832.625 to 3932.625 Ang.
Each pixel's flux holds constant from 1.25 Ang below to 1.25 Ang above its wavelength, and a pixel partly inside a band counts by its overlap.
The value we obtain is 1.99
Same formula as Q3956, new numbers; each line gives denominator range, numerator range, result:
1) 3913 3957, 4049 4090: 1.85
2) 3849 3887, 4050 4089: 2.27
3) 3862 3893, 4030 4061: 2.11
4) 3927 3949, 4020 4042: 2.42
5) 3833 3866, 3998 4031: 2.52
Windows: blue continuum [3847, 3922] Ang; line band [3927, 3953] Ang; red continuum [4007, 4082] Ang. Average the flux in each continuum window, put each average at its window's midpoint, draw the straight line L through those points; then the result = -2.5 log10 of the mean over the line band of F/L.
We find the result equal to 0.40 mag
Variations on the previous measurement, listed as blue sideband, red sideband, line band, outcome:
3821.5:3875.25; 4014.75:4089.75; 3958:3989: 0.27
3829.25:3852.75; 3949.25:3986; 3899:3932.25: -0.14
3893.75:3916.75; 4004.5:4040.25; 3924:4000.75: 0.34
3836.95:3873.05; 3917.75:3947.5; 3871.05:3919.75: -0.25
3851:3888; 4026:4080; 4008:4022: -0.20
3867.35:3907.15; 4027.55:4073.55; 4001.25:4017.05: -0.16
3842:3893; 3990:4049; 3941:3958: 0.12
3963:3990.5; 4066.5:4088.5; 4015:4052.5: -0.21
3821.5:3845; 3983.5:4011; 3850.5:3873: 0.03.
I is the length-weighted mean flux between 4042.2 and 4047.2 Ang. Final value 32.4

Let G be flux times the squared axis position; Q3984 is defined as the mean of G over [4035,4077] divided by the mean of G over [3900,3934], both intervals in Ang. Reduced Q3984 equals 1.77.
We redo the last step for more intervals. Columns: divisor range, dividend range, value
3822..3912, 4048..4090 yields 2.17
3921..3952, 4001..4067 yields 2.11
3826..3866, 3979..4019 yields 2.42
